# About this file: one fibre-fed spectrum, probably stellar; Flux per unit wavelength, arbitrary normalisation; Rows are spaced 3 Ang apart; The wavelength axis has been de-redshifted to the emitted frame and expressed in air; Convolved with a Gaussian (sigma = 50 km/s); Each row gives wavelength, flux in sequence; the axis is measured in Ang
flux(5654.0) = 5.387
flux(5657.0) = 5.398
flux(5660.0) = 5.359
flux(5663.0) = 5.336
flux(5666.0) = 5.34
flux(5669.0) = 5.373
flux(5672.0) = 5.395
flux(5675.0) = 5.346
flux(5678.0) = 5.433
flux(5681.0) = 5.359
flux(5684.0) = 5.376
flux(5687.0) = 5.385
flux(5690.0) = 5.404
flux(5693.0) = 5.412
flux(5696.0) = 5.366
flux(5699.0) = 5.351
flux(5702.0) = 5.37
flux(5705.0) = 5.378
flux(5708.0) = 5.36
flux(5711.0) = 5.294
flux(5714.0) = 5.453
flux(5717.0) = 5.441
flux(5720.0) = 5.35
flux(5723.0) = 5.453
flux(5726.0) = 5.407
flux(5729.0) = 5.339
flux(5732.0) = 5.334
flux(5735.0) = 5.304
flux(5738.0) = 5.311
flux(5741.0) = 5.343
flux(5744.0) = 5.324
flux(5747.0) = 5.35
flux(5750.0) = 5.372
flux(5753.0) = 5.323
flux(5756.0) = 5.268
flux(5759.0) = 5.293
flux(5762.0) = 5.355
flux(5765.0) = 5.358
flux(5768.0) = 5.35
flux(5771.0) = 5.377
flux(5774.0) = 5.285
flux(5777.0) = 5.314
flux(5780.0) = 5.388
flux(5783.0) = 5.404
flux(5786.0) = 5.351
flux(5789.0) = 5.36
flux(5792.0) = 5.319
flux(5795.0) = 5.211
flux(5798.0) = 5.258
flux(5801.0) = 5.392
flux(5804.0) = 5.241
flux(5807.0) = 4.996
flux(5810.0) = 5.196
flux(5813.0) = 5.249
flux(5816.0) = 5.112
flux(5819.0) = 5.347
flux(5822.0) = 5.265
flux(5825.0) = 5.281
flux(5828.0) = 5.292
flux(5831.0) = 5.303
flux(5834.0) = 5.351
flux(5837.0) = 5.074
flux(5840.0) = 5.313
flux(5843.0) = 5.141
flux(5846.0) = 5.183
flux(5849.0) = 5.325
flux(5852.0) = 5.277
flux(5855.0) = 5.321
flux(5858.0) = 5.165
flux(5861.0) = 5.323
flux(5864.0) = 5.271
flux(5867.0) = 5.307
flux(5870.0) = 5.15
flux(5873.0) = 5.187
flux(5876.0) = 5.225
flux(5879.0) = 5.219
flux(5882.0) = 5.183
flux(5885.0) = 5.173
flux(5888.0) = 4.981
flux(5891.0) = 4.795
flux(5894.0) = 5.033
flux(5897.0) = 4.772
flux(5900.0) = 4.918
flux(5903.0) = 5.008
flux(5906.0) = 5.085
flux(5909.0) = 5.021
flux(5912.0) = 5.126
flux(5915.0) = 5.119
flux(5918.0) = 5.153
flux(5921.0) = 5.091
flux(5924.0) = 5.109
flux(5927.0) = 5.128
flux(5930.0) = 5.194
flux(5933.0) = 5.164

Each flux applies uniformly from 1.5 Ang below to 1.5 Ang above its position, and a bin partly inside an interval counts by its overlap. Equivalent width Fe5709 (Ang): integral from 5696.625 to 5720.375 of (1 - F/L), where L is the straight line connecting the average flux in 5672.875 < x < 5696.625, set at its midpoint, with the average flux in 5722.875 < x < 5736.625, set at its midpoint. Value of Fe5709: 0.0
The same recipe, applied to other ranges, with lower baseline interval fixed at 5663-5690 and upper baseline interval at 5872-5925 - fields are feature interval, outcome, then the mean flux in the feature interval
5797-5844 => -0.59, 5.24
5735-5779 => -0.56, 5.33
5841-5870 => -0.72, 5.25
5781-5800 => -0.38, 5.32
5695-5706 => -0.05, 5.37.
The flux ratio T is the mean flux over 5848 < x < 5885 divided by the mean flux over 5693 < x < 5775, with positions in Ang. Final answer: 1.0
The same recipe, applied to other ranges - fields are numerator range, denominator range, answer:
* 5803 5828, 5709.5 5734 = 0.97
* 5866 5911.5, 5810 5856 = 0.96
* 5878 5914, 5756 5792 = 0.94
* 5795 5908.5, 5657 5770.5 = 0.97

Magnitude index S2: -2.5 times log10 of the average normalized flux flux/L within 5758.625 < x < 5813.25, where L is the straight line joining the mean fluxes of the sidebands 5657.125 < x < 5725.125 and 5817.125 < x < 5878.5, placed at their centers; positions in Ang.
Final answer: 0.00 mag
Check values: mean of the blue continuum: 5.38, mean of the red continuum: 5.25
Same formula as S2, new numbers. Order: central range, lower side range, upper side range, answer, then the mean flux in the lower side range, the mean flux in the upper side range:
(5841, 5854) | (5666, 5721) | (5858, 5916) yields -0.017 mag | 5.38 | 5.1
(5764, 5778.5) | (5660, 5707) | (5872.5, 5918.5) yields -0.019 mag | 5.37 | 5.06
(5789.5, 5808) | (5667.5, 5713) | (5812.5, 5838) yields 0.006 mag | 5.37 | 5.26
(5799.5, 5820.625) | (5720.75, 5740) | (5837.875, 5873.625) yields 0.014 mag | 5.36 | 5.25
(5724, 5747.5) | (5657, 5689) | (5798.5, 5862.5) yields -0.004 mag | 5.37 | 5.25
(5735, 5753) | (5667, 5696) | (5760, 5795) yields 0.005 mag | 5.39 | 5.34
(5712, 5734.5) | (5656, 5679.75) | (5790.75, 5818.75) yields -0.016 mag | 5.37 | 5.22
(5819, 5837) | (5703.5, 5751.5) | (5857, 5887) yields -0.005 mag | 5.36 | 5.22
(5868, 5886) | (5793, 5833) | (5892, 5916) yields -0.025 mag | 5.24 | 5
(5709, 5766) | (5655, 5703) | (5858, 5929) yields -0.010 mag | 5.38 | 5.11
